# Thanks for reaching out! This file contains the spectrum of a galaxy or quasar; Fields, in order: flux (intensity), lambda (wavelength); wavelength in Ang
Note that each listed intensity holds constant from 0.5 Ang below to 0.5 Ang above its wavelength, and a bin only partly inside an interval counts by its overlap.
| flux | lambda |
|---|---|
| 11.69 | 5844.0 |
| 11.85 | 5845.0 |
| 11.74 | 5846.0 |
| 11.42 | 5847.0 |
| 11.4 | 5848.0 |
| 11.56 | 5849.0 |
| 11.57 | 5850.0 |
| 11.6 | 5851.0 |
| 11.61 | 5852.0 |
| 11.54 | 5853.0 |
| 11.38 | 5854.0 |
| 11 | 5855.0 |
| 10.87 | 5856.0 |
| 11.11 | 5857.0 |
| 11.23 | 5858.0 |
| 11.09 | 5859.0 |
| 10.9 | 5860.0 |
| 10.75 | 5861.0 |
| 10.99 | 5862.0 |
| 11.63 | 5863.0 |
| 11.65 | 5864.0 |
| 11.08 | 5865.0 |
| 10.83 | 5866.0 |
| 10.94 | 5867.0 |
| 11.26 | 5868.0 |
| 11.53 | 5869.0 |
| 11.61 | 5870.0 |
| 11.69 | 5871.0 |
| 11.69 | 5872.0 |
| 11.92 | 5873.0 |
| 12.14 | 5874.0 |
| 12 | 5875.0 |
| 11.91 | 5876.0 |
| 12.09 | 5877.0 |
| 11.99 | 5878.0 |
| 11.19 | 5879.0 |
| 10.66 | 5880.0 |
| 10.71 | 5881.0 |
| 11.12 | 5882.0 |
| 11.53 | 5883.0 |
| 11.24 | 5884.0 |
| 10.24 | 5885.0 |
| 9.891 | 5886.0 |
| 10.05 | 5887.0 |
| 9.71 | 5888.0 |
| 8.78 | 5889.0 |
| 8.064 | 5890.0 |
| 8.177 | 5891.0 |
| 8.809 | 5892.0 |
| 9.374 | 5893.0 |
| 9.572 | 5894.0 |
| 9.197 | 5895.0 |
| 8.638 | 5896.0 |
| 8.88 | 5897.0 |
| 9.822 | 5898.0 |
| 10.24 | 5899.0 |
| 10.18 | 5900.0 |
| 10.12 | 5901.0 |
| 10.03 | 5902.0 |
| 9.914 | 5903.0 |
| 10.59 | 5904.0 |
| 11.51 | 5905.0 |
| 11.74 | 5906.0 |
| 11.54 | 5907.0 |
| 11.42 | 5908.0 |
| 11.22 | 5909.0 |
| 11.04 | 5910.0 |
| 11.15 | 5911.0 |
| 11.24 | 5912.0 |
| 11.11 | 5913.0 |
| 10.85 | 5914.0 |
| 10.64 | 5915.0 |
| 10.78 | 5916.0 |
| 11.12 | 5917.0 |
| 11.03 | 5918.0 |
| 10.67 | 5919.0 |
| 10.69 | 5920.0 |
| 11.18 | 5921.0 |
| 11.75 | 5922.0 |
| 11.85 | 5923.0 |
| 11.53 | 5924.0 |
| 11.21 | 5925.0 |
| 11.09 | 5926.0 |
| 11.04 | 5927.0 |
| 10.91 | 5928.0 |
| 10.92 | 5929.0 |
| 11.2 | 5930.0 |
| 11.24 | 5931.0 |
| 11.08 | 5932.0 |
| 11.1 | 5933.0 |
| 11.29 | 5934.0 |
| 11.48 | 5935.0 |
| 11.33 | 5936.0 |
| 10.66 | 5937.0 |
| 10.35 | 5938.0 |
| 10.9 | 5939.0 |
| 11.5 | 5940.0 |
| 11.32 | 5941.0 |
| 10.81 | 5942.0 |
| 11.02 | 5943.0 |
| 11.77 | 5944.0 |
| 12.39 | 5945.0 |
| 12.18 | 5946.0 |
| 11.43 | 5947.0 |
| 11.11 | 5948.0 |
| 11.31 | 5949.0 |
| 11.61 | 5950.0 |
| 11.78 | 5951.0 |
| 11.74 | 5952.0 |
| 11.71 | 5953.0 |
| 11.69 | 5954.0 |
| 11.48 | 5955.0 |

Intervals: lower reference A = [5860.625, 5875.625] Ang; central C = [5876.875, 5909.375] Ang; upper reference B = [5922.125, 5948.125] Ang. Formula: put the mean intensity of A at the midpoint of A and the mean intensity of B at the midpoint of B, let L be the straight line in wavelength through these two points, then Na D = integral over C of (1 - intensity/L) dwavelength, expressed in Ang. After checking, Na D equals 3.3 Ang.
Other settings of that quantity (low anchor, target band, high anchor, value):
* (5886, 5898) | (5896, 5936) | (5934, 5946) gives -2.9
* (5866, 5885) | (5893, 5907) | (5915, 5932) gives 1.5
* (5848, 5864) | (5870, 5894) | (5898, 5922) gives 0.9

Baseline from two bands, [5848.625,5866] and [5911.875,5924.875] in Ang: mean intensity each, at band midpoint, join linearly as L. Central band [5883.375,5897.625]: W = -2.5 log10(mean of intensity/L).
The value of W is 0.193 mag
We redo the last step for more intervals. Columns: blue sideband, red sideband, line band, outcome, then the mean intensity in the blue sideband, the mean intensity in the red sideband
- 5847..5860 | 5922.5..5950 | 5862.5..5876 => -0.02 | 11.3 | 11.3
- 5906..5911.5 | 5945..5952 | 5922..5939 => 0.03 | 11.3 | 11.6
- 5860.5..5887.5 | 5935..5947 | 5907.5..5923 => 0.02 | 11.3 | 11.3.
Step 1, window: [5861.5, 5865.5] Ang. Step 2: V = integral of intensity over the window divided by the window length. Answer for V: 11.3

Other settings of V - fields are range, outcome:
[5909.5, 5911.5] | 11.1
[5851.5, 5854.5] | 11.5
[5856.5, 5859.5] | 11.1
